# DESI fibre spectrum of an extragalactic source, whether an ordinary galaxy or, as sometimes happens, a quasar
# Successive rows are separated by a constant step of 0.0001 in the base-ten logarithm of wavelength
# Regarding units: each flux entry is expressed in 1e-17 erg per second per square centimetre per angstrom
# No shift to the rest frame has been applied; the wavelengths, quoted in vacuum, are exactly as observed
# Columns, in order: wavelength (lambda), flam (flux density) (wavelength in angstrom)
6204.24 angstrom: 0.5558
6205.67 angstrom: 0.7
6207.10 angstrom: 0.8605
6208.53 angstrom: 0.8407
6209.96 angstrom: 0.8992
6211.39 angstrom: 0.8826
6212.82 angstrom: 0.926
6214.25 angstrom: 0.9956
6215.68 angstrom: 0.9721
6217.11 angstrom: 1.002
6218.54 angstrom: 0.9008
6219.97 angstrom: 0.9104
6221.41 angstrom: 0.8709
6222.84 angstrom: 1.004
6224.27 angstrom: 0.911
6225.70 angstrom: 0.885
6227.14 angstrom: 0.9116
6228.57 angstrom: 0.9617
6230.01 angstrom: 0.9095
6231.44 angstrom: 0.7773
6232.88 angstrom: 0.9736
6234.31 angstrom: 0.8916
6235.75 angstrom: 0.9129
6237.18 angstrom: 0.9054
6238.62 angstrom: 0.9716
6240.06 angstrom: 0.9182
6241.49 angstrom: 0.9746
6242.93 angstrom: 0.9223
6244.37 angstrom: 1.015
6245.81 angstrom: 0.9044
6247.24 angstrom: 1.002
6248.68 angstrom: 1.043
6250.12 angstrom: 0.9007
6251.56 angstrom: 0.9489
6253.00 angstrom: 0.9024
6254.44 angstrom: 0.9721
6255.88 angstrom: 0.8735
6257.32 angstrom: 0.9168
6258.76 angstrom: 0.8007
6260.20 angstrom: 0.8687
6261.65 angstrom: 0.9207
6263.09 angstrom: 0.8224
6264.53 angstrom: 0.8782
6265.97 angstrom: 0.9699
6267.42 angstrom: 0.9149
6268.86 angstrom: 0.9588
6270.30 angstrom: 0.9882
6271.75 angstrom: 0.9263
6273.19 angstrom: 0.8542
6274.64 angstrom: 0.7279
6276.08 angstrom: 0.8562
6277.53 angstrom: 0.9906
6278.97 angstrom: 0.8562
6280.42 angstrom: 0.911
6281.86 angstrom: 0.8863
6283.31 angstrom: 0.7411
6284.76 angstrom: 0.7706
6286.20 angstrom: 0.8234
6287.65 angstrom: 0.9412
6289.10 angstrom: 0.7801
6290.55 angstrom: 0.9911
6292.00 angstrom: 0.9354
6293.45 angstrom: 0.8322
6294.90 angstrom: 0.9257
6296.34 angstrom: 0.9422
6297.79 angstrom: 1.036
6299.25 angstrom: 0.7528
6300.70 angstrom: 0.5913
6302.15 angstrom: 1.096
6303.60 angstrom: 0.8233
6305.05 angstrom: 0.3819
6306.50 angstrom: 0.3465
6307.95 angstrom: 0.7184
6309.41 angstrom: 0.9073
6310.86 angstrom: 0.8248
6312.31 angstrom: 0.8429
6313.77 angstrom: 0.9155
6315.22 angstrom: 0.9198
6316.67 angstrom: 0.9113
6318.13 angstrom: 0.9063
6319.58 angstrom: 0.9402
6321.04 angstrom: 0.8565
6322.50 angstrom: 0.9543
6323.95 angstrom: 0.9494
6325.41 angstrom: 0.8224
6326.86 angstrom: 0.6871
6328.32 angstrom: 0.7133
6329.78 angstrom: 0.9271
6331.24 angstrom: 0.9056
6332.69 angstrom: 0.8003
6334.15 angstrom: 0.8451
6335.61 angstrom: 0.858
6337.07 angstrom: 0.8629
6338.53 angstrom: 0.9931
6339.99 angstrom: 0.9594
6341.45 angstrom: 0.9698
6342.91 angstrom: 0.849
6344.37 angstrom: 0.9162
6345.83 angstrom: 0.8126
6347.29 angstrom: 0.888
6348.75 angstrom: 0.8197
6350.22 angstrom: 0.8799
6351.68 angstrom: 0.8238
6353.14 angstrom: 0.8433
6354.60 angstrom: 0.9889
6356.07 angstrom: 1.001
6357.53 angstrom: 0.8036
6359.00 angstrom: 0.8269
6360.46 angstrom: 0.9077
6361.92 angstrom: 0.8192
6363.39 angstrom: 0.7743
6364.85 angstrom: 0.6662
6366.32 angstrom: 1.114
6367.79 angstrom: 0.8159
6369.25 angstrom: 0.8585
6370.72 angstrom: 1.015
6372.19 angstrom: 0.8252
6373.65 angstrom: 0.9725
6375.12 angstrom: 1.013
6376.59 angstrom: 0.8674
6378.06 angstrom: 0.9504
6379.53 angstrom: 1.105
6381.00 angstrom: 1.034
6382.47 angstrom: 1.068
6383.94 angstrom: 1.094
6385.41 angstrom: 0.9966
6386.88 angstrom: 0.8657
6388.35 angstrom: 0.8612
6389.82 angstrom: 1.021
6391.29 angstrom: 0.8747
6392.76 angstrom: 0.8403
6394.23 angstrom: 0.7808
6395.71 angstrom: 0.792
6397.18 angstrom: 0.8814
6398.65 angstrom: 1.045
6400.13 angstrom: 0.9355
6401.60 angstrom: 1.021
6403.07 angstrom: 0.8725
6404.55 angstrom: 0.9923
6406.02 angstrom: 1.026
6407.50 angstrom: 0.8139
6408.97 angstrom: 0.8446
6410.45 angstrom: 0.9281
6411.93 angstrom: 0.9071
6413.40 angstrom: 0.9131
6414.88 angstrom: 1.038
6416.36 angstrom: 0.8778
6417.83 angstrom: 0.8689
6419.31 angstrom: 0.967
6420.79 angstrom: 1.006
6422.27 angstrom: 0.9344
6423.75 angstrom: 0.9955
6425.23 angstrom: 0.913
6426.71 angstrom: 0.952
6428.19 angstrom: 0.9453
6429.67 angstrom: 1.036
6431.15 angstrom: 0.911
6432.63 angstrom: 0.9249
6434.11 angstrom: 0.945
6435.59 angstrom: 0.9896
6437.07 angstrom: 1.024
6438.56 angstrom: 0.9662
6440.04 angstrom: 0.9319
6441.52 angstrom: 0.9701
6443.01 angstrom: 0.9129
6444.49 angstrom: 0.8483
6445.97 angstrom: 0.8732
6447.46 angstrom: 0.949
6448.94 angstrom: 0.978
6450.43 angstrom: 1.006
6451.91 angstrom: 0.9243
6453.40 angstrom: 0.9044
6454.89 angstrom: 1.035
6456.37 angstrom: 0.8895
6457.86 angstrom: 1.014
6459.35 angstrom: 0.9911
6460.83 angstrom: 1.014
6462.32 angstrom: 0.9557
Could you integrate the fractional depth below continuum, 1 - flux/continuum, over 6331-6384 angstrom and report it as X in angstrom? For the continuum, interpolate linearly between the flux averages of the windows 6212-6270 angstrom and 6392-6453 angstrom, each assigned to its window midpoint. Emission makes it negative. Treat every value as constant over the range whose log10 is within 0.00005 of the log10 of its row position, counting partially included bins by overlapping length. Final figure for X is 1.5 angstrom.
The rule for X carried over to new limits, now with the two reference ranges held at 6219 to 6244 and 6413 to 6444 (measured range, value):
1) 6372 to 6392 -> -0.6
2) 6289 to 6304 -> 0.7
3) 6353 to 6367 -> 1.0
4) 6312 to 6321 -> 0.3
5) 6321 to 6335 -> 1.3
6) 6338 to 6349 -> 0.4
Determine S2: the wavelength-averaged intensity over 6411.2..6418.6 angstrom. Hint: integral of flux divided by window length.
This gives 0.922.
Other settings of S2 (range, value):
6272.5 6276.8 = 0.812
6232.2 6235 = 0.934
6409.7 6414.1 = 0.916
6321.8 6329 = 0.826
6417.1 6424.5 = 0.954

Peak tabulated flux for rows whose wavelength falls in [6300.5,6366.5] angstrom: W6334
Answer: 1.114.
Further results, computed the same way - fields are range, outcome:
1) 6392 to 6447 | 1.045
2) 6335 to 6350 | 0.9931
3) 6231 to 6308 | 1.096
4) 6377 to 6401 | 1.105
